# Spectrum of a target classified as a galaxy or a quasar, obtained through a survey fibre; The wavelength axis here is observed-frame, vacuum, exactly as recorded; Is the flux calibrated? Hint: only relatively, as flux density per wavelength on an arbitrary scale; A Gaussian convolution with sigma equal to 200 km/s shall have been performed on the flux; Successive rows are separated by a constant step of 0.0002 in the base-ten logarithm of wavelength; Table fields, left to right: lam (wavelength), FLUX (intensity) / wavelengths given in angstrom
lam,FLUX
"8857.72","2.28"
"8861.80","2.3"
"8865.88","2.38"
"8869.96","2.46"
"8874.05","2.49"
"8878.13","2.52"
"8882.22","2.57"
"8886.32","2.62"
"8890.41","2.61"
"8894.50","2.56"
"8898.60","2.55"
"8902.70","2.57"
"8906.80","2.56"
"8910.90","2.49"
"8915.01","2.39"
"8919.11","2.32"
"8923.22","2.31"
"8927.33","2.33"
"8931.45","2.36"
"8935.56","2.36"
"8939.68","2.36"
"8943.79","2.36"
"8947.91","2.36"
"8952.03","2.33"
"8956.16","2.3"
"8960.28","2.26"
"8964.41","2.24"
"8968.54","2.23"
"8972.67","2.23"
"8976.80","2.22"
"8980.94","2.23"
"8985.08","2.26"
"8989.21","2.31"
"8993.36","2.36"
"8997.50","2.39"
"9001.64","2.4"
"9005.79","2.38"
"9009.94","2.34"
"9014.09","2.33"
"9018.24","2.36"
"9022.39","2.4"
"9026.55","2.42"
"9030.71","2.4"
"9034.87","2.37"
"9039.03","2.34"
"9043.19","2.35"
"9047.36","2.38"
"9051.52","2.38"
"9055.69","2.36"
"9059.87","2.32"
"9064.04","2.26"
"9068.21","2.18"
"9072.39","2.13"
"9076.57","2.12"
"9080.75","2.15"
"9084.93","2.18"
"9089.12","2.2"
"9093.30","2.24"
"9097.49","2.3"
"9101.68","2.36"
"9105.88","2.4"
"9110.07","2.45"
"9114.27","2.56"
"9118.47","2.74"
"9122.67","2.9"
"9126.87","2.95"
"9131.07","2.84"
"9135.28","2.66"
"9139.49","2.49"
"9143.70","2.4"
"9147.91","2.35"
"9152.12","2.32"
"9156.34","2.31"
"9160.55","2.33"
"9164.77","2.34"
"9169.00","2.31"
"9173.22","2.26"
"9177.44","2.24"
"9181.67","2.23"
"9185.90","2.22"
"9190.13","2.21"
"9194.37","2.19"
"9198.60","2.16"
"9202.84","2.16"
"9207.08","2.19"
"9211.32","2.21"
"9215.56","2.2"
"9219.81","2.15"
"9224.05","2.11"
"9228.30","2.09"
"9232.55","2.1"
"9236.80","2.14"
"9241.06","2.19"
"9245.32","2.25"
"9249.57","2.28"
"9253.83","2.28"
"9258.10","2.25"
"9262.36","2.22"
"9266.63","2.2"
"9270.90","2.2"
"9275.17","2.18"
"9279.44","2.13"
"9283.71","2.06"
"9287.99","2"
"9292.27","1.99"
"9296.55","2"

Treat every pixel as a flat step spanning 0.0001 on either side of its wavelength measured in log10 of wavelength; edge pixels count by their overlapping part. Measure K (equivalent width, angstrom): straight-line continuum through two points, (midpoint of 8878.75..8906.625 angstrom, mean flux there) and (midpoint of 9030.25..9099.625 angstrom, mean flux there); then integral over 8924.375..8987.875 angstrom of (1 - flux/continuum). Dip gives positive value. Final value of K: 4.33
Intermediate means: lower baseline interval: 2.58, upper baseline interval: 2.27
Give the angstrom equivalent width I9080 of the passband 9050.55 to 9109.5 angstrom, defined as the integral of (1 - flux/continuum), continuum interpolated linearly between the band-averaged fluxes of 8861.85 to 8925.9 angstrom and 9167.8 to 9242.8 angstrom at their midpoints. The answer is 1.2 angstrom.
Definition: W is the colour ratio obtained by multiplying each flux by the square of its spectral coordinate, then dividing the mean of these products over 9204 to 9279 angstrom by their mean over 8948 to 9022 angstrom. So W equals 1.0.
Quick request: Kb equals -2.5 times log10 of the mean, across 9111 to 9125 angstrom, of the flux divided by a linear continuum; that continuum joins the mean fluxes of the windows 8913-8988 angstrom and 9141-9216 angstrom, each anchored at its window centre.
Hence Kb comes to -0.193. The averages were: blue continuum 2.3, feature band 2.71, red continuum 2.26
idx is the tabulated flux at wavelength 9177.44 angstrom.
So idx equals 2.24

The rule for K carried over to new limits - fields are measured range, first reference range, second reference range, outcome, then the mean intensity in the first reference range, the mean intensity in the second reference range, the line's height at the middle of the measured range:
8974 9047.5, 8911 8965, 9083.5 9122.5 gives 0.8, 2.34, 2.41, 2.37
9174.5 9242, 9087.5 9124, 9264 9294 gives 2.3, 2.46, 2.11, 2.25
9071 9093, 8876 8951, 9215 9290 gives 1.4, 2.45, 2.17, 2.31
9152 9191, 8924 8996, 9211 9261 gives -1.1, 2.3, 2.19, 2.21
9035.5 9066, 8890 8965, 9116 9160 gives 2.0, 2.4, 2.59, 2.51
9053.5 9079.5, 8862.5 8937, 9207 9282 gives 1.2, 2.47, 2.19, 2.33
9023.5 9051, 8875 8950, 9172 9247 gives -0.4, 2.46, 2.18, 2.34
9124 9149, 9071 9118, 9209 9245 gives -4.2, 2.3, 2.15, 2.25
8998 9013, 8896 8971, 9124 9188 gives 0.1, 2.37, 2.42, 2.39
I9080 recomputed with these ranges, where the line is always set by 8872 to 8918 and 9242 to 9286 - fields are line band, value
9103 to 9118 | -0.98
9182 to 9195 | 0.34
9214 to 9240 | 1.21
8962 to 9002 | 2.84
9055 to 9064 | 0.26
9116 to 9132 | -3.59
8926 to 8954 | 1.60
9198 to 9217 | 0.58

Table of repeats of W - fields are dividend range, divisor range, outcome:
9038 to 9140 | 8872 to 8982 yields 1.04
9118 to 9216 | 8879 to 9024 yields 1.05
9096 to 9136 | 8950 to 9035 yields 1.16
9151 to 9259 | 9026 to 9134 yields 0.95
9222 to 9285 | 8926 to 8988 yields 1.01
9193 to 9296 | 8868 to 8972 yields 0.96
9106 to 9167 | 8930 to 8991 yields 1.15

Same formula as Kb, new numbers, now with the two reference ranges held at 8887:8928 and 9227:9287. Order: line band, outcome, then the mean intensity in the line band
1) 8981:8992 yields 0.061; 2.28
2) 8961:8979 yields 0.091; 2.23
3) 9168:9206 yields 0.012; 2.22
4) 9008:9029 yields 0.006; 2.37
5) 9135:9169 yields -0.051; 2.38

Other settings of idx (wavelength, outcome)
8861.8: 2.3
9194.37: 2.19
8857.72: 2.28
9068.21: 2.18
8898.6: 2.55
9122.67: 2.9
